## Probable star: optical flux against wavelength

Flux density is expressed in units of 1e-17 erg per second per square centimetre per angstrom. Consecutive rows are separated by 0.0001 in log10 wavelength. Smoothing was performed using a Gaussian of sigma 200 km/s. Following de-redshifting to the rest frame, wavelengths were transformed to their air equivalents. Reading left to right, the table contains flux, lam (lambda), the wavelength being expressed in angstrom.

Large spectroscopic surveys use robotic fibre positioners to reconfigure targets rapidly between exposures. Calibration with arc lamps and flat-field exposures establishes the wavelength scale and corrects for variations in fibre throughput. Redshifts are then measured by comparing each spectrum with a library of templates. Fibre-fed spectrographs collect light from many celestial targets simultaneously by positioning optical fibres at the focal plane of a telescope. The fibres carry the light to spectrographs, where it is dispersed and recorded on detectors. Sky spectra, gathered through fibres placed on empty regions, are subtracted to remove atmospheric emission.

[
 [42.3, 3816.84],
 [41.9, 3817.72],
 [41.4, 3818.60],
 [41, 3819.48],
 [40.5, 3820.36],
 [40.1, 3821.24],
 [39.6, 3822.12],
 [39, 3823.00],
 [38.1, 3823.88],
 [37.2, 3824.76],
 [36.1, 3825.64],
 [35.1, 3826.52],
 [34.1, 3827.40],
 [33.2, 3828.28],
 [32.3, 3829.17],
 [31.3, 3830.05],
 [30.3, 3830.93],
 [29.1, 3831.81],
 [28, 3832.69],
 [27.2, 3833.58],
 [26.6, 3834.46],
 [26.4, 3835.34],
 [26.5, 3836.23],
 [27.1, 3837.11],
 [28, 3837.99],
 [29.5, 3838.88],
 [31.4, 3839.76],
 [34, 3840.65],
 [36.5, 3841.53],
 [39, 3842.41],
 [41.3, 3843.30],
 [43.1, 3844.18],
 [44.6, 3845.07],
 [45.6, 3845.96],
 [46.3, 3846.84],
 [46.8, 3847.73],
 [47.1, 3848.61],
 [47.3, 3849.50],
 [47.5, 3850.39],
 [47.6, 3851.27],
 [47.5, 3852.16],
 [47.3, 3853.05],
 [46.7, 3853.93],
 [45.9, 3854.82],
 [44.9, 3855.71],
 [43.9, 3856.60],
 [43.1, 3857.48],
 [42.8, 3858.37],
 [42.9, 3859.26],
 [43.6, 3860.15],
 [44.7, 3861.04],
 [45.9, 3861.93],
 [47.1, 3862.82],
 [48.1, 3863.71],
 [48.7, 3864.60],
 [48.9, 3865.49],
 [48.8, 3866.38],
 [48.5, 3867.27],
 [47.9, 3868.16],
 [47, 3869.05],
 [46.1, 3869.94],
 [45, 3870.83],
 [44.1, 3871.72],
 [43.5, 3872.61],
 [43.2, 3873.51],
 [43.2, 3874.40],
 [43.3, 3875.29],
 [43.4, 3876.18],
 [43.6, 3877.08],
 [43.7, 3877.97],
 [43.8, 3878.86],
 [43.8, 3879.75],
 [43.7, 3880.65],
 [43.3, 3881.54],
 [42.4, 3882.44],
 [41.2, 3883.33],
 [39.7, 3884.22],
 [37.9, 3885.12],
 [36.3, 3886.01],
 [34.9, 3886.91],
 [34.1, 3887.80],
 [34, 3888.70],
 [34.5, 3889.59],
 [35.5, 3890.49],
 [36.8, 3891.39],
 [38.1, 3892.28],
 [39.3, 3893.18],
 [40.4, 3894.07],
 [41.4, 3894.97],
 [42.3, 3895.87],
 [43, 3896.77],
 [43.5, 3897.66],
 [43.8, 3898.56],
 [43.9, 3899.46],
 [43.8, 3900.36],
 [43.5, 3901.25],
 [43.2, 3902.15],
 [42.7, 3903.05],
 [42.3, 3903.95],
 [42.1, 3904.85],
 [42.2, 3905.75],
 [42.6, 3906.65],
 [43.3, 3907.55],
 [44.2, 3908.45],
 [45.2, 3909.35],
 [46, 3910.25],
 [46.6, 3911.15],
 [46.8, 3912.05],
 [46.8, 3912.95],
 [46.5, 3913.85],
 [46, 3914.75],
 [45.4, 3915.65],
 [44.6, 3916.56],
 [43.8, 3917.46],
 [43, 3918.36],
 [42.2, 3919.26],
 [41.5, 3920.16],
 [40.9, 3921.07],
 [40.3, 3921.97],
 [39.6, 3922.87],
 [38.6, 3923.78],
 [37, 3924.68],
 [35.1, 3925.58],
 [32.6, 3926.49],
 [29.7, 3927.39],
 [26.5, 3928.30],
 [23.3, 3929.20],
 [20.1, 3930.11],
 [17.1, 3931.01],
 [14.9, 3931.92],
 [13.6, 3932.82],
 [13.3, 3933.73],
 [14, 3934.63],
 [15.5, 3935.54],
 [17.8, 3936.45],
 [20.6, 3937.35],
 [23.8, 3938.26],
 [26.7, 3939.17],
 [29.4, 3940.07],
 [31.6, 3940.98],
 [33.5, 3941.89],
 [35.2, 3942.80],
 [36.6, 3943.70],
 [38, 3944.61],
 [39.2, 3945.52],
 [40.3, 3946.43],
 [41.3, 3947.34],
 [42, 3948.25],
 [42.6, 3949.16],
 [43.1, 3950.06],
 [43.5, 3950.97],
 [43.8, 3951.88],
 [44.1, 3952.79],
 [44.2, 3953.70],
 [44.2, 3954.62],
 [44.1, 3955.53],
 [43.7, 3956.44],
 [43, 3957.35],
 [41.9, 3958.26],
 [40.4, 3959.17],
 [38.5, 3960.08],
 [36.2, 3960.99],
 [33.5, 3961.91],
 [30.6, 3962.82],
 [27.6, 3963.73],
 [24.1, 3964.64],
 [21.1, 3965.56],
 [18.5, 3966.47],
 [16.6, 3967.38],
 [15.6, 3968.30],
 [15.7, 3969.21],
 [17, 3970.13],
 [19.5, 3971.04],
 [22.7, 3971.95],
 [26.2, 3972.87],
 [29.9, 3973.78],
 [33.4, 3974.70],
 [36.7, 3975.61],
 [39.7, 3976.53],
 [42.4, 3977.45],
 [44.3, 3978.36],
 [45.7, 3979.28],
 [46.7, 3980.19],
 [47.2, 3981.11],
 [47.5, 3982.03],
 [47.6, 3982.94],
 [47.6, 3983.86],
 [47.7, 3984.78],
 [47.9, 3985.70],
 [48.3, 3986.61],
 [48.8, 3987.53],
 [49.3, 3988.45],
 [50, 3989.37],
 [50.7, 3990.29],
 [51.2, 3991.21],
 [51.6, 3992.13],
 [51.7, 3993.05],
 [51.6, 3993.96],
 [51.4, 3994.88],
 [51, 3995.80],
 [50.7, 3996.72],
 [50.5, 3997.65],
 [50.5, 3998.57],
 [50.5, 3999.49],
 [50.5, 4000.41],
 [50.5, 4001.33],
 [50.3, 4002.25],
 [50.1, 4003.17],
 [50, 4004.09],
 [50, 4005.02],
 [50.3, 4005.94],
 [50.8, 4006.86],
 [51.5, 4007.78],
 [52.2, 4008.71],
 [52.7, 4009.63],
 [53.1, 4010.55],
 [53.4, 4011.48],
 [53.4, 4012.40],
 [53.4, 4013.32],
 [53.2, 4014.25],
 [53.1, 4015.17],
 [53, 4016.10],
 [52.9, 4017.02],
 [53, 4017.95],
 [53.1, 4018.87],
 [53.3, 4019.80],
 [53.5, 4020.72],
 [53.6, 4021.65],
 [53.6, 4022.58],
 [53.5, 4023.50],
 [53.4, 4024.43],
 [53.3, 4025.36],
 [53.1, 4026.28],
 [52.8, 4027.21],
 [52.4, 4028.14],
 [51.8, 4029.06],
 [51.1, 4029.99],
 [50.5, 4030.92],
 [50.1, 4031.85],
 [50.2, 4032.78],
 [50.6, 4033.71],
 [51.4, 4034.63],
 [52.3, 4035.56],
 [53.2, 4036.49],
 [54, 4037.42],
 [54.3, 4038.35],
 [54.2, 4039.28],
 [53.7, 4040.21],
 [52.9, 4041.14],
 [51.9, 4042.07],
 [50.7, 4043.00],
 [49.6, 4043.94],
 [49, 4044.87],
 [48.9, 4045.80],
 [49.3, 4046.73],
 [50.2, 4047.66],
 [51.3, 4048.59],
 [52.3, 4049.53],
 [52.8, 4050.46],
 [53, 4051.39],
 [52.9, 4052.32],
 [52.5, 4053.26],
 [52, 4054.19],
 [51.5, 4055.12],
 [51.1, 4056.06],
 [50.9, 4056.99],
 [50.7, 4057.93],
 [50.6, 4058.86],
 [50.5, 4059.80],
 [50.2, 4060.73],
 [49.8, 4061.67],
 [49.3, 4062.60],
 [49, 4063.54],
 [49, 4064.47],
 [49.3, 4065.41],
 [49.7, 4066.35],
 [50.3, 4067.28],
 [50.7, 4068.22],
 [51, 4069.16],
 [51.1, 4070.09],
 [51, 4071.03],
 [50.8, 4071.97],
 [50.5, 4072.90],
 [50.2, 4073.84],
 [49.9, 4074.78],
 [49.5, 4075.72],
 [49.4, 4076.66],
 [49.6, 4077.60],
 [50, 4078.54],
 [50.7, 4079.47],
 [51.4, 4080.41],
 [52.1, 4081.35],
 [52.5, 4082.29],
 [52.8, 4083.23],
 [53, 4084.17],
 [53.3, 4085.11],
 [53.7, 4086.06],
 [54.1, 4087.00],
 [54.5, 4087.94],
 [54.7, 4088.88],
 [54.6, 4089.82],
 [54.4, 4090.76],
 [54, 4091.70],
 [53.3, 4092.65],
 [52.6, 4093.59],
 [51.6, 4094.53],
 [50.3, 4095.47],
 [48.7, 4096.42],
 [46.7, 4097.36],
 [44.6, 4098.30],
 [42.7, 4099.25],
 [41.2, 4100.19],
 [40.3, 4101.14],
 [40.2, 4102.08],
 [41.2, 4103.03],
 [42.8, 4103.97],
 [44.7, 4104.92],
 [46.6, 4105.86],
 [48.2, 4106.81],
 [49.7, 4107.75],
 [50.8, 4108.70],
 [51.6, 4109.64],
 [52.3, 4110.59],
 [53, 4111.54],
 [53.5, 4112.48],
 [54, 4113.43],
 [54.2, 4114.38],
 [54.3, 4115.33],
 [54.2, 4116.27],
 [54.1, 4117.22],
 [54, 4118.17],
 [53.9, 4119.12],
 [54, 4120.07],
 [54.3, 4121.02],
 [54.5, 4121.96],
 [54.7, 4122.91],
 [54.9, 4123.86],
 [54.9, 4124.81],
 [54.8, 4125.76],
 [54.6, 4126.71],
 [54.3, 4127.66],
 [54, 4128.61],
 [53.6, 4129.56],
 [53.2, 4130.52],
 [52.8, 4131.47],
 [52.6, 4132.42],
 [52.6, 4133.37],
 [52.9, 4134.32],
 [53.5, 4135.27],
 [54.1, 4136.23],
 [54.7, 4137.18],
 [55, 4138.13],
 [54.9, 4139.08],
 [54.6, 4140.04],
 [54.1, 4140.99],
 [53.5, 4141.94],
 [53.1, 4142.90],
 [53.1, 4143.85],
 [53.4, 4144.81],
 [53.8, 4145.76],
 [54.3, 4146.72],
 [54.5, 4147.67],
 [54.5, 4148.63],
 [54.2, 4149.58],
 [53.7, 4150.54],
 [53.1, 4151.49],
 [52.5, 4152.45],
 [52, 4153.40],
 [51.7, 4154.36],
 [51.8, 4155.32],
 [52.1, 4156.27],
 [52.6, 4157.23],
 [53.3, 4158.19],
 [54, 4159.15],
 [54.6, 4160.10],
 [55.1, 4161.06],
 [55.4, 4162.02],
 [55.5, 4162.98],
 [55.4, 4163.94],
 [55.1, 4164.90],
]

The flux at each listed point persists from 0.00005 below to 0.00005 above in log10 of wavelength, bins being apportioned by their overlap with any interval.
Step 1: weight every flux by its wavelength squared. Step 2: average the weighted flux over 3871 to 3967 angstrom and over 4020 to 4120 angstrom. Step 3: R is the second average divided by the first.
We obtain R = 1.5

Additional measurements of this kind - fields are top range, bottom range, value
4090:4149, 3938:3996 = 1.45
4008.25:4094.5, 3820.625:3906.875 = 1.40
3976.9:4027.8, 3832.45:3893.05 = 1.32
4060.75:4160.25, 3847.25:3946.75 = 1.46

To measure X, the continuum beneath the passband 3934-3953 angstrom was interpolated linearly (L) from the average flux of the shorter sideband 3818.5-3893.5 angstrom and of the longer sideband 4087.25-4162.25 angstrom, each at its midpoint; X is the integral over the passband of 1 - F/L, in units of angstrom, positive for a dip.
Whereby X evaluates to 4.7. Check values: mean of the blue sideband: 40.2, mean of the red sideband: 52.1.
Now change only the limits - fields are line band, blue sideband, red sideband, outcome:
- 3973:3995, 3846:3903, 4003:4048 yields 1.7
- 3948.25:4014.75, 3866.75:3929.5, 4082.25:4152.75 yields 4.3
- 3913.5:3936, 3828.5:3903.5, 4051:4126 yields 5.8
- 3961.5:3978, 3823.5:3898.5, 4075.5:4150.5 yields 7.0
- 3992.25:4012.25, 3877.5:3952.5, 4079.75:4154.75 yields -3.4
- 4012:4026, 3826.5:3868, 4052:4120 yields -1.7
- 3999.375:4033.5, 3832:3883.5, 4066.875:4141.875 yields -2.8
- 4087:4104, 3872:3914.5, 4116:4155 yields 1.1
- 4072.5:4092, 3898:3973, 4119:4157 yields -1.4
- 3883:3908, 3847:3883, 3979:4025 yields 3.4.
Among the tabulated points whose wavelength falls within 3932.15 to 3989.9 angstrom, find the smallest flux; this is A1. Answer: 13.3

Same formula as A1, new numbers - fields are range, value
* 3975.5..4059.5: 36.7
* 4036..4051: 48.9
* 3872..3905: 34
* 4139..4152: 53.1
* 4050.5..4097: 48.7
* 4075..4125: 40.2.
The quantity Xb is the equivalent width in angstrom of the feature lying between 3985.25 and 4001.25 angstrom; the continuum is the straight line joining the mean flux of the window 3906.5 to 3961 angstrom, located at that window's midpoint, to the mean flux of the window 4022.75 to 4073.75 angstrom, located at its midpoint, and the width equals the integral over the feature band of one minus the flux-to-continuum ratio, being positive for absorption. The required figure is -2.3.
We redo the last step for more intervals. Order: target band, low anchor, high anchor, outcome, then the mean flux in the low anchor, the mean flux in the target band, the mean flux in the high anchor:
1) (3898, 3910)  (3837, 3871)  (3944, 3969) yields -1.0 angstrom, 43.7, 43.3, 36.1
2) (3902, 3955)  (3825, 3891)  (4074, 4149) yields 8.8 angstrom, 40.4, 36.2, 51.8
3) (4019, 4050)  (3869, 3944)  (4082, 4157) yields -3.8 angstrom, 37.6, 52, 52.1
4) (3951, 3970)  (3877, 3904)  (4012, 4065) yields 5.2 angstrom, 40.6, 33.3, 51.9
